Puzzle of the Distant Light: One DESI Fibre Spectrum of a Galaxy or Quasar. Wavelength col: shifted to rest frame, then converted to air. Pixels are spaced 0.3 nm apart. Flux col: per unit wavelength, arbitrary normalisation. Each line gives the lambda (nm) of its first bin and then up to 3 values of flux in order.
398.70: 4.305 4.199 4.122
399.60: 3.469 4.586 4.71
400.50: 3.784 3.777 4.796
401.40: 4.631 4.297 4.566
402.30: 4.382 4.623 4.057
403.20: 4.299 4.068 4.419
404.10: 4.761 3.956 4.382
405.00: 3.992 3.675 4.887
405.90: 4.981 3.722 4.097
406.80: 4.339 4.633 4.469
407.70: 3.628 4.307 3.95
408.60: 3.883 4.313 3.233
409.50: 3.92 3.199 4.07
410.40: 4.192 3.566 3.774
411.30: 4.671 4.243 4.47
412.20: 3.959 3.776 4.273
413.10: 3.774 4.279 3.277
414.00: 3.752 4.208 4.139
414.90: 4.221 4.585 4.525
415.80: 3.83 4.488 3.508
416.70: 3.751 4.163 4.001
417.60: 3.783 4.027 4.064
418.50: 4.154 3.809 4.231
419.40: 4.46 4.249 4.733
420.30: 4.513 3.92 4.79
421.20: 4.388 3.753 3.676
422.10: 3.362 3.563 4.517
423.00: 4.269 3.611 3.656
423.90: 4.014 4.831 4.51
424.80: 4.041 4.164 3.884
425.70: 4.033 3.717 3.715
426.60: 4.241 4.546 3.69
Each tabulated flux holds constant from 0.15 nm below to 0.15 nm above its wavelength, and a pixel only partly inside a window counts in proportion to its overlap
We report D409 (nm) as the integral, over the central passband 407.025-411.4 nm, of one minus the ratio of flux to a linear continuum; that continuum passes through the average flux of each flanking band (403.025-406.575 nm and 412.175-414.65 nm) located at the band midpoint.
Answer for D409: 0.14 nm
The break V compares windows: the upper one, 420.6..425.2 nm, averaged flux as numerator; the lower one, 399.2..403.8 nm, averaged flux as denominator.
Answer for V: 0.95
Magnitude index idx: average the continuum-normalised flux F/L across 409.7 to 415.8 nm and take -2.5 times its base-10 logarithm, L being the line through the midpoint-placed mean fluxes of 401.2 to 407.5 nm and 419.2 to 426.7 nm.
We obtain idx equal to 0.05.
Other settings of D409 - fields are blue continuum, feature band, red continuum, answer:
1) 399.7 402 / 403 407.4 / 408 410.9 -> -0.22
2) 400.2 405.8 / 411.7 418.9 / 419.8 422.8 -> 0.25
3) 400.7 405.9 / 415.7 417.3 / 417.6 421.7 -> 0.11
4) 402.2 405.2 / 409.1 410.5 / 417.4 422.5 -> 0.16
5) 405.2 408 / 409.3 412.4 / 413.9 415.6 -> 0.20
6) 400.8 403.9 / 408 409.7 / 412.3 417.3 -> 0.13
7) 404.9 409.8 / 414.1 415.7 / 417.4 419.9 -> -0.08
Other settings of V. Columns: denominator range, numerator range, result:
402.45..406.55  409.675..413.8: 0.93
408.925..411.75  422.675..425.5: 1.06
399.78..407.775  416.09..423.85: 0.94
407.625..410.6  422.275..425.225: 1.06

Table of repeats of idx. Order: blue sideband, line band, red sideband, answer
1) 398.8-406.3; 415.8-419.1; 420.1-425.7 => 0.04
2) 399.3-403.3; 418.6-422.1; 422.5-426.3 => -0.02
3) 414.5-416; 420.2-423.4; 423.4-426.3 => 0.03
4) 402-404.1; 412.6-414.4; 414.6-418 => 0.06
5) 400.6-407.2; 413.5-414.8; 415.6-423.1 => 0.08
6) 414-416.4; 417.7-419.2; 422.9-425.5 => 0.03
